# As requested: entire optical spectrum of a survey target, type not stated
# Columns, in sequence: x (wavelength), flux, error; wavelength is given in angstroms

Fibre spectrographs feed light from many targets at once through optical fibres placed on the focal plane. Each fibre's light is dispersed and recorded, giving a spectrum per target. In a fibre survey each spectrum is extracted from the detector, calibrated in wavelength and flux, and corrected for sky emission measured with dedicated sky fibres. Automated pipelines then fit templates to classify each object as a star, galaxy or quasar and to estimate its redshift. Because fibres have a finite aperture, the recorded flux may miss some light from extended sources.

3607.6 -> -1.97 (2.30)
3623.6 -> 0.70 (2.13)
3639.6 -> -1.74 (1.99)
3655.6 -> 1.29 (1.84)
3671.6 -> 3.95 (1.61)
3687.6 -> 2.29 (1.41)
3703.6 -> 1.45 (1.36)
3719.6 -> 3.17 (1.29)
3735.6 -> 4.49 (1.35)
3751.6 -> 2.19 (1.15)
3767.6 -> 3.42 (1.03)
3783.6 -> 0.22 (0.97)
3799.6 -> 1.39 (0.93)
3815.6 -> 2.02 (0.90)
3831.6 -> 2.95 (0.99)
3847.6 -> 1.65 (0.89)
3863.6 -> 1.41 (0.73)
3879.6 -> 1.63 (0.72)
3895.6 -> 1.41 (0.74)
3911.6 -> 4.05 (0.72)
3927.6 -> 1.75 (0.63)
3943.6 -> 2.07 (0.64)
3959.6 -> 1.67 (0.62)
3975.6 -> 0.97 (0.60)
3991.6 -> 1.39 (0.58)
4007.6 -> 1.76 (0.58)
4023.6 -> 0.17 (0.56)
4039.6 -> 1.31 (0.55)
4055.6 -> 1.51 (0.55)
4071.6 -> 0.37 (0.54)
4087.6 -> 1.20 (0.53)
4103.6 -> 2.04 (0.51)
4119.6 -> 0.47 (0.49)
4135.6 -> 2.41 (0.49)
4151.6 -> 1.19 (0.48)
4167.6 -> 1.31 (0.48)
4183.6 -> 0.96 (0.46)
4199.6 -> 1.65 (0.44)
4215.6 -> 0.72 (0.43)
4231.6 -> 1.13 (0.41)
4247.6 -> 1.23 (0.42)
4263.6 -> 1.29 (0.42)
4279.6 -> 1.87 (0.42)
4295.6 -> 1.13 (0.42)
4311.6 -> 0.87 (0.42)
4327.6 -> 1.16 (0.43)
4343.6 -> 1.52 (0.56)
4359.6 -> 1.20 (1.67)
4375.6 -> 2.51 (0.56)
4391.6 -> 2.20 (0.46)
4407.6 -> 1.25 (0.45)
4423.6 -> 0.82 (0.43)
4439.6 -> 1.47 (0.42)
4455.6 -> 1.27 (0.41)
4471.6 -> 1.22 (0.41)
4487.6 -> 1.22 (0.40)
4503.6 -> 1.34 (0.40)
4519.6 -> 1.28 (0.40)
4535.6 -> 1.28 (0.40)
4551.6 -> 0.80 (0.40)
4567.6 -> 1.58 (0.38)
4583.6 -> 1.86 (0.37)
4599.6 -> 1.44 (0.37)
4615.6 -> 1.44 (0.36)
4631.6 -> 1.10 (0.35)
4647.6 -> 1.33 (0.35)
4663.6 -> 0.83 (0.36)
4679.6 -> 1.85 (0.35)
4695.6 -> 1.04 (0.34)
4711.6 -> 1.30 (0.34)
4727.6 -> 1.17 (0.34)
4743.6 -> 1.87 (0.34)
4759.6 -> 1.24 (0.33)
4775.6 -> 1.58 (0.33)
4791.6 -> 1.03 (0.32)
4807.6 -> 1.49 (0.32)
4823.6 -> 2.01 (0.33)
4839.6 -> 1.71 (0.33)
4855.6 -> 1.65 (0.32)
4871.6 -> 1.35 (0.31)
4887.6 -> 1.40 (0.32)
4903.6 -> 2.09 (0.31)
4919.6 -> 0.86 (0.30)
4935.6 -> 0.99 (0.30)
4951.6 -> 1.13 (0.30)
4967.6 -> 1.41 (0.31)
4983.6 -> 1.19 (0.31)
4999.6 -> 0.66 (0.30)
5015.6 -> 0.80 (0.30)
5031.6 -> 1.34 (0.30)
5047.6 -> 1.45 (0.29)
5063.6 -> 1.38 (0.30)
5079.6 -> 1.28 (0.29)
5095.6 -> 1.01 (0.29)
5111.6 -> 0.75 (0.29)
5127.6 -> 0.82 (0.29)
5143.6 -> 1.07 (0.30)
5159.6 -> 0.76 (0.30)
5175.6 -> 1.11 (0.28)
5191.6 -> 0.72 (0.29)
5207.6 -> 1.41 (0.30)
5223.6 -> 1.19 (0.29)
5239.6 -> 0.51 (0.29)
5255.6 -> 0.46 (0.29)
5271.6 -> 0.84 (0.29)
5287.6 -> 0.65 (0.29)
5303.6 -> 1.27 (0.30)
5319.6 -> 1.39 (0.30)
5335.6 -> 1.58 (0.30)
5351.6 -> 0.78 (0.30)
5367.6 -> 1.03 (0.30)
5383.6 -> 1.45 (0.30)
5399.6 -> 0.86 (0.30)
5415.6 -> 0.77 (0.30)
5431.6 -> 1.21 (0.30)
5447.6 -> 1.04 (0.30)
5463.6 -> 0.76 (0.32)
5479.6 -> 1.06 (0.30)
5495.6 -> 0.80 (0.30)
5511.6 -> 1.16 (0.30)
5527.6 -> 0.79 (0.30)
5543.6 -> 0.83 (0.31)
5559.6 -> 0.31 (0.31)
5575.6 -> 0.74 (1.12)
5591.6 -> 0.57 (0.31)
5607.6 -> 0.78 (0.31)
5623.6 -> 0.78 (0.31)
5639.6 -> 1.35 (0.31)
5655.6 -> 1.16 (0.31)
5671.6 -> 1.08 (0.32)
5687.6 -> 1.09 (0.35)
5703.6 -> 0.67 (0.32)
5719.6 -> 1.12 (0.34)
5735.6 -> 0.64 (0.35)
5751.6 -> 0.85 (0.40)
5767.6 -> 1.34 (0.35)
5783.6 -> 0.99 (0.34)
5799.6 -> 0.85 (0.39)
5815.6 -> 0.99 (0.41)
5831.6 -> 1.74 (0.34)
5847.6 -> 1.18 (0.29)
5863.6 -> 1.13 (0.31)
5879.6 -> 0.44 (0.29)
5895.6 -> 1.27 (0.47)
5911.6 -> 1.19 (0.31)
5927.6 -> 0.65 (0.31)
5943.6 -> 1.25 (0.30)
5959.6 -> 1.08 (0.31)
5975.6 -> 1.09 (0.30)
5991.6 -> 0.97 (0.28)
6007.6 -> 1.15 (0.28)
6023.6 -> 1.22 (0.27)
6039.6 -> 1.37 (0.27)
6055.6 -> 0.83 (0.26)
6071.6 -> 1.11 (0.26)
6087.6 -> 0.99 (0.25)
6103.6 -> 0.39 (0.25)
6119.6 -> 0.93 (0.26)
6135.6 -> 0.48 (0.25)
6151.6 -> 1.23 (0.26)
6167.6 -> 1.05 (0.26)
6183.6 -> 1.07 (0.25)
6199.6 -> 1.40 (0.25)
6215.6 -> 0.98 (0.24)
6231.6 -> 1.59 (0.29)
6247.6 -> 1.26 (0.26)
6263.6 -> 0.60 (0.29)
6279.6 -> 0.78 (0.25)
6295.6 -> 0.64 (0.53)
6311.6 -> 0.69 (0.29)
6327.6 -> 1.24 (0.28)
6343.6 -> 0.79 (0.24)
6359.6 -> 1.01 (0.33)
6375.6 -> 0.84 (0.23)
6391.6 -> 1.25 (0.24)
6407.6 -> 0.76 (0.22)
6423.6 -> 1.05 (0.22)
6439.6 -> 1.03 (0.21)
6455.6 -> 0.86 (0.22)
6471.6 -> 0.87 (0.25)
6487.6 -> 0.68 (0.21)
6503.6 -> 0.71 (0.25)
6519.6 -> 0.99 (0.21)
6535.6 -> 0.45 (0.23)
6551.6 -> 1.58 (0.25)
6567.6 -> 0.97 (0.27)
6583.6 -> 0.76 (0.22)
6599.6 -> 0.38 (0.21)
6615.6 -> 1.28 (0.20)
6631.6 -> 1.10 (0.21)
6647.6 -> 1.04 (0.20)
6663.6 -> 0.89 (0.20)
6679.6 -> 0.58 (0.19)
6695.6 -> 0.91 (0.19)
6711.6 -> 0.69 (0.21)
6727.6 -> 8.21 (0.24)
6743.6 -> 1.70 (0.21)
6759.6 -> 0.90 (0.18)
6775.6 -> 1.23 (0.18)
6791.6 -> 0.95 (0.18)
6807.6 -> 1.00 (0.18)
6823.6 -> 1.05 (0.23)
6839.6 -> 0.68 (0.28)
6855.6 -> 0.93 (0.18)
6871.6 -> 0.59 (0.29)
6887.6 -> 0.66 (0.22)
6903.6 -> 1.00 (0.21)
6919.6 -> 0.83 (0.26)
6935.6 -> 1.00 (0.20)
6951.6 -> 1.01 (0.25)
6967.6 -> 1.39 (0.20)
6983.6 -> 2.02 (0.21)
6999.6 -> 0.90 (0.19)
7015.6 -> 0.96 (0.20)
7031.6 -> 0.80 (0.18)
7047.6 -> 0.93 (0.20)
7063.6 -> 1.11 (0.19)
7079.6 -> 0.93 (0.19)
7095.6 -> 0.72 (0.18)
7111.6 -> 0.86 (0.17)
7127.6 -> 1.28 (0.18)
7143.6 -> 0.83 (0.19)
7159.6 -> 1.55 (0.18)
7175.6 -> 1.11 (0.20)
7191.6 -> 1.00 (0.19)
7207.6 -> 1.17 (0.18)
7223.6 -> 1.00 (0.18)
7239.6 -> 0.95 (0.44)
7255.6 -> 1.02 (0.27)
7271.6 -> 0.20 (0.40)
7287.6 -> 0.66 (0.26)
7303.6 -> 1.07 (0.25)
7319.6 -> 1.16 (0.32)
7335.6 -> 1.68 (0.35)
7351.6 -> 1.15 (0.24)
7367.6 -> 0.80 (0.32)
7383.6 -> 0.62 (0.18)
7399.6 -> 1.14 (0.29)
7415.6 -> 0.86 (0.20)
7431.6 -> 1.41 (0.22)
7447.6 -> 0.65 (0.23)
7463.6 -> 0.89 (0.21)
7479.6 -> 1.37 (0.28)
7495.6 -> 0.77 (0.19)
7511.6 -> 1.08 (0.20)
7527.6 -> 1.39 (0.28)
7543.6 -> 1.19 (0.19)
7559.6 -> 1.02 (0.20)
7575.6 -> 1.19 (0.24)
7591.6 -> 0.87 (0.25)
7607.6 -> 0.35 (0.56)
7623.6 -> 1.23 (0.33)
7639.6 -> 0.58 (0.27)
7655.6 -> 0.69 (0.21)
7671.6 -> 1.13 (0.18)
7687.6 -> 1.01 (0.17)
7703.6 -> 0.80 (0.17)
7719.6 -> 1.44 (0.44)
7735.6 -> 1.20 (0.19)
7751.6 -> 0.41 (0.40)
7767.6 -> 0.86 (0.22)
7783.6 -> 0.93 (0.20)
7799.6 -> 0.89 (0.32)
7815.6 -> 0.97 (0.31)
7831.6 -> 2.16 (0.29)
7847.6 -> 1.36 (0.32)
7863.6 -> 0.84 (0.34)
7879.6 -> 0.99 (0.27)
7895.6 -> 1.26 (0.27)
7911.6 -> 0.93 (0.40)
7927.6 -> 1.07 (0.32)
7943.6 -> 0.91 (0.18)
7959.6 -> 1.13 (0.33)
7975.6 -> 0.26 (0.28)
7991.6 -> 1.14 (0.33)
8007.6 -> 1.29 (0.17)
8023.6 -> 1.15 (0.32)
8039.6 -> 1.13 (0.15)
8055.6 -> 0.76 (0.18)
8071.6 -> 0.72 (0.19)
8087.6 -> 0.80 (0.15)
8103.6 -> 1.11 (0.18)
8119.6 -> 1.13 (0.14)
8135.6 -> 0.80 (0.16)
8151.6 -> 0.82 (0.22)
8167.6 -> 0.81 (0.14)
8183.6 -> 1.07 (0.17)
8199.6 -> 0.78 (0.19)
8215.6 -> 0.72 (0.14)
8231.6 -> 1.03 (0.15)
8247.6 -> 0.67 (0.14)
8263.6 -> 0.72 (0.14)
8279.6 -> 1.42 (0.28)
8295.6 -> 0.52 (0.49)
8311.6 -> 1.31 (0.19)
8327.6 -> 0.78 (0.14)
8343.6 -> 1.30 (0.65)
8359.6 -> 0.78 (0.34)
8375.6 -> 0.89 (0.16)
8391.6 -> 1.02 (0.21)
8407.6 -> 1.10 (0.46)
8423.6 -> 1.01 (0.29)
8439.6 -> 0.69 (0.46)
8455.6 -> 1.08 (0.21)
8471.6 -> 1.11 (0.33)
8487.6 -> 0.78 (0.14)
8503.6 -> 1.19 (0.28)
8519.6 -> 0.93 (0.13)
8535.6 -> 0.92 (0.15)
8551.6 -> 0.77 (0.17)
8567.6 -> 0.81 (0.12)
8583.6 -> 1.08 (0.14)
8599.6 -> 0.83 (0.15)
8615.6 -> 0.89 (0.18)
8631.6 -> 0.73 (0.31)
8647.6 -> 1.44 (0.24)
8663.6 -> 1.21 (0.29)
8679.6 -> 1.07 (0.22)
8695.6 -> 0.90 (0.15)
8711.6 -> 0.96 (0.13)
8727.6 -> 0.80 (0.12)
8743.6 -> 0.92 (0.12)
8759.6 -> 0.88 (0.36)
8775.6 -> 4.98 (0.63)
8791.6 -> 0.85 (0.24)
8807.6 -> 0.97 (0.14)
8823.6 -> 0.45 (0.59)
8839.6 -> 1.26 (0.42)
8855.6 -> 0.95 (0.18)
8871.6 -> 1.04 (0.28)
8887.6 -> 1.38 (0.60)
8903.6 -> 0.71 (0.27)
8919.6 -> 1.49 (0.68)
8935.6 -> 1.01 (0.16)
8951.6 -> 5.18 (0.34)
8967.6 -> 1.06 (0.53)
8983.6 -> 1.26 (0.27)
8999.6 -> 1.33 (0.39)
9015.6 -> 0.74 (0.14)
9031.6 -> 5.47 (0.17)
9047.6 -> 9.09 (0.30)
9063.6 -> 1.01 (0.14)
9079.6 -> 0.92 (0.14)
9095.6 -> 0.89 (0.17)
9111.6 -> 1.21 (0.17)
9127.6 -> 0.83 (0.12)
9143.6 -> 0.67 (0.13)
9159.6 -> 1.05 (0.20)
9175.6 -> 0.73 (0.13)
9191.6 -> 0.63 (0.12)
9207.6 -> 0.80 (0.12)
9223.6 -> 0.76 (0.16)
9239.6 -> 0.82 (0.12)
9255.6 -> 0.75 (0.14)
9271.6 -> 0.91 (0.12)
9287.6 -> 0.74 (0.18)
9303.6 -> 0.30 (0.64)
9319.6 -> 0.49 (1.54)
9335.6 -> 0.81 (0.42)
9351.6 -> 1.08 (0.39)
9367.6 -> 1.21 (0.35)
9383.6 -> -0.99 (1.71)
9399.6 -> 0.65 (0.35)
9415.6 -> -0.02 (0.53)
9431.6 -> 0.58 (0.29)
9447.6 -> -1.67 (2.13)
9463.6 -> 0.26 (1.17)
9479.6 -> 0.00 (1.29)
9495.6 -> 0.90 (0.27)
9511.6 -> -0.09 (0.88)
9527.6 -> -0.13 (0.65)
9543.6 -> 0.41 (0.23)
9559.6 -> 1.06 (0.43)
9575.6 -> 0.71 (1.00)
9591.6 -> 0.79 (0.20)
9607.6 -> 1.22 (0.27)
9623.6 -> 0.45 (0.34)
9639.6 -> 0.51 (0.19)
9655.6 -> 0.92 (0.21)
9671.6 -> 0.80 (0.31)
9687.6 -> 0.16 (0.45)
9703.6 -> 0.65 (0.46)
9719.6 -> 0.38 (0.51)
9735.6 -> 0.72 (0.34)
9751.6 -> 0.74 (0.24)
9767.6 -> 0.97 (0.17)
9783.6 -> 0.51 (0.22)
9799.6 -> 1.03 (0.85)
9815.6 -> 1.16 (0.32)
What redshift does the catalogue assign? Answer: 0.81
